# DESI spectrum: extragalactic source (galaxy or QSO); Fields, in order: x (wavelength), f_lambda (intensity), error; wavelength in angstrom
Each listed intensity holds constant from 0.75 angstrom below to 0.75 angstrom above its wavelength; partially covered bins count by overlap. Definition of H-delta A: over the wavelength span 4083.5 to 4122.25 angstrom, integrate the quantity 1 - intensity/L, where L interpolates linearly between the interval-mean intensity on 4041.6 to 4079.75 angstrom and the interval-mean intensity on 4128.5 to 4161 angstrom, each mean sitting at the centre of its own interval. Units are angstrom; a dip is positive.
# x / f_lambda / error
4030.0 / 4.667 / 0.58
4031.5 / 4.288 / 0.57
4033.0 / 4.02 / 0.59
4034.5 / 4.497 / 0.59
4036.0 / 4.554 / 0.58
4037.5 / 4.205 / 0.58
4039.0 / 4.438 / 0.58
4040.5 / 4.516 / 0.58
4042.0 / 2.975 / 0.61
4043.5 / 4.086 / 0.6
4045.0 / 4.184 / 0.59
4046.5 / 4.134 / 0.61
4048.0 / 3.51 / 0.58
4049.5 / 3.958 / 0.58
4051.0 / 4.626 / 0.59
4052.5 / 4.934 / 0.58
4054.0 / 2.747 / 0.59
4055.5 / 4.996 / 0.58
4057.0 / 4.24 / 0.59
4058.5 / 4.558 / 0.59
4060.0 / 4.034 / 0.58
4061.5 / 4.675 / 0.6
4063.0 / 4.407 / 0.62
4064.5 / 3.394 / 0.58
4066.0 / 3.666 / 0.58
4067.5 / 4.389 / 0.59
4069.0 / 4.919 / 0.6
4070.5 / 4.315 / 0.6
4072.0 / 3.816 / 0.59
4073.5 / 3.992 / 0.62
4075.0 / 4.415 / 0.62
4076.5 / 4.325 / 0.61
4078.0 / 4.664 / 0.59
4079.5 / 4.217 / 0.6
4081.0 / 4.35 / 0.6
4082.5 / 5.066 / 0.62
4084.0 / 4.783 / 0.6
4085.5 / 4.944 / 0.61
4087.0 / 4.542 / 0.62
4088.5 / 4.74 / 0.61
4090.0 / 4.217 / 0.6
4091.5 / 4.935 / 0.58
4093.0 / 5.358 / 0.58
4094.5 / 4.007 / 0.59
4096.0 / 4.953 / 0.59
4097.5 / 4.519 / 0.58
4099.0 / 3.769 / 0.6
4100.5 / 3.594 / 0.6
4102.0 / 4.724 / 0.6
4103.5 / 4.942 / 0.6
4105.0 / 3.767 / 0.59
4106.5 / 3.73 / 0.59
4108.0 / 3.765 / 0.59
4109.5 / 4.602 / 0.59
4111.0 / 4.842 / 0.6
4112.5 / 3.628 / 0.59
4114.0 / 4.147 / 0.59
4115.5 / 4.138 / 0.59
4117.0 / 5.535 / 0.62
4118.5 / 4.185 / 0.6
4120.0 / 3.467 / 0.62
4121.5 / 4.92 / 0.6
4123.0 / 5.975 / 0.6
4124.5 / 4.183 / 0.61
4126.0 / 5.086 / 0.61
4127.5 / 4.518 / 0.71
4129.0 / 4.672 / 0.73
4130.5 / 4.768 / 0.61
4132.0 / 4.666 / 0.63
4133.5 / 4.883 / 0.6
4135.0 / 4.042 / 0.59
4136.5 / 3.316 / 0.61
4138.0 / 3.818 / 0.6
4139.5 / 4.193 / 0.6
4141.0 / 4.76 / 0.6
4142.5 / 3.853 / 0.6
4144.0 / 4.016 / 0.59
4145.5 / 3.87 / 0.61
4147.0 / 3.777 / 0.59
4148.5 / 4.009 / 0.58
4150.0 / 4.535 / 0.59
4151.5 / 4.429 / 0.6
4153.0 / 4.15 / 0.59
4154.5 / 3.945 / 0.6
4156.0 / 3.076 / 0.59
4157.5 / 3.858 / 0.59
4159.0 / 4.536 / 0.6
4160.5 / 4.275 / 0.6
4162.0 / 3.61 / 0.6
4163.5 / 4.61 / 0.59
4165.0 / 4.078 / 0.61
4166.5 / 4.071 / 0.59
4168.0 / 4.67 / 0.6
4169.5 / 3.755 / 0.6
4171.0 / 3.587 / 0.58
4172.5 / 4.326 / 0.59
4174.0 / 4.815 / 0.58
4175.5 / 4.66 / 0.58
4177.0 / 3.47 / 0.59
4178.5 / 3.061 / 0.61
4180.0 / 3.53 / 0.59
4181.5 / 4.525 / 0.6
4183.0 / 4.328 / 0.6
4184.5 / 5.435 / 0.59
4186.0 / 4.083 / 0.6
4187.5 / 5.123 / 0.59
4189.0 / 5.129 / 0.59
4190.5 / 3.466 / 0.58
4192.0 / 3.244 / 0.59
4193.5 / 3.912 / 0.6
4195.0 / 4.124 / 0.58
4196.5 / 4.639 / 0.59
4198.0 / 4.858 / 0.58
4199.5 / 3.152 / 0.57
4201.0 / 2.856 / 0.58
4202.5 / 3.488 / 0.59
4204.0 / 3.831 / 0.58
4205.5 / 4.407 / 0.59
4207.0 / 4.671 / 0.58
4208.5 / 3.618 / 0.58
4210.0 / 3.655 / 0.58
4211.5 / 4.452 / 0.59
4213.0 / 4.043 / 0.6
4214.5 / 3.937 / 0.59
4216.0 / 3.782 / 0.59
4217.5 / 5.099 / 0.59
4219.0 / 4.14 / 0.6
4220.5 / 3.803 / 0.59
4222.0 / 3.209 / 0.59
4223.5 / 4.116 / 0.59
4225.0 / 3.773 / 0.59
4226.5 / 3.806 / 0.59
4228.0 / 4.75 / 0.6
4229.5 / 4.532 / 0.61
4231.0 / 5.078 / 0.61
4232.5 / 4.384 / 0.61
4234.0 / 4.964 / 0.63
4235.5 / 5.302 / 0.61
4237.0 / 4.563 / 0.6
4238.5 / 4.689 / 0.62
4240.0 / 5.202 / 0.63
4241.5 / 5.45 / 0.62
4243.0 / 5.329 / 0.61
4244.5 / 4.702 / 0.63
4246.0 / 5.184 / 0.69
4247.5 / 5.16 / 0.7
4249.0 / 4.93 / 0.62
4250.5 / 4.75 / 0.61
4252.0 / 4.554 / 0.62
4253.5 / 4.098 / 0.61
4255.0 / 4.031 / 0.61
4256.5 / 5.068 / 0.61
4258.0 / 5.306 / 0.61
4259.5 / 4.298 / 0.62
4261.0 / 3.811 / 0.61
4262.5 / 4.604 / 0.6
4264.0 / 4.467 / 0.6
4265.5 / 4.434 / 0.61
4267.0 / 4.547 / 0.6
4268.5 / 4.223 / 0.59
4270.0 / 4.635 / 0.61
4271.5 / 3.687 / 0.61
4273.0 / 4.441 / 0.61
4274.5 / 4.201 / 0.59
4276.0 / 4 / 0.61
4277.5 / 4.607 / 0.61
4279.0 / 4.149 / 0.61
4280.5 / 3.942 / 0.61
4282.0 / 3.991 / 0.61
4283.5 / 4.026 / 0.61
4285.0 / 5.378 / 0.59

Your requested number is -2.3 angstrom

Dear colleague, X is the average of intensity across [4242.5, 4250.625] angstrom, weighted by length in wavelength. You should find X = 5.02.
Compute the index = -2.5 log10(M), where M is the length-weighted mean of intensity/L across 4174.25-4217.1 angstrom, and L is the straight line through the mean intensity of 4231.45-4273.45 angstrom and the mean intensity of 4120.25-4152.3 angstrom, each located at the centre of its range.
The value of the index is 0.12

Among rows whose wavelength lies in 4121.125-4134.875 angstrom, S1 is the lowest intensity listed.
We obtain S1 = 4.183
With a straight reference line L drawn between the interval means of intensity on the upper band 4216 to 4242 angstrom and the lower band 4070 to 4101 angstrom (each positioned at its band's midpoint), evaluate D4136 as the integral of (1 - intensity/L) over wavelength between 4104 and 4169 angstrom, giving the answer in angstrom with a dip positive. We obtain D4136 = 3.14 angstrom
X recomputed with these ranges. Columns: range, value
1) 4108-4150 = 4.36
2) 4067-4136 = 4.47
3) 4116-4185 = 4.25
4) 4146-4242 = 4.19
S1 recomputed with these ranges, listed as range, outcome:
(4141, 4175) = 3.076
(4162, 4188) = 3.061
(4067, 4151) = 3.316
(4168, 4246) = 2.856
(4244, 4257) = 4.031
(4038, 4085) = 2.747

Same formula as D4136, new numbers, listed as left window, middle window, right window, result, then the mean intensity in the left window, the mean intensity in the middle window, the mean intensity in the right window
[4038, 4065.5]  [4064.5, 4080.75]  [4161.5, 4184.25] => -0.42 angstrom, 4.13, 4.23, 4.11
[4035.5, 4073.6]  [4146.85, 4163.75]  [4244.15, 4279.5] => 1.03 angstrom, 4.16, 4.06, 4.5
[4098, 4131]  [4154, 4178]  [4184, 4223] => 0.79 angstrom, 4.41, 4.07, 4.07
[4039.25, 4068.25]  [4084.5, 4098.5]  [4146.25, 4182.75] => -1.99 angstrom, 4.11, 4.68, 4.06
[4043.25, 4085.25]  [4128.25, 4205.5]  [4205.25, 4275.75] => 4.68 angstrom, 4.27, 4.12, 4.46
